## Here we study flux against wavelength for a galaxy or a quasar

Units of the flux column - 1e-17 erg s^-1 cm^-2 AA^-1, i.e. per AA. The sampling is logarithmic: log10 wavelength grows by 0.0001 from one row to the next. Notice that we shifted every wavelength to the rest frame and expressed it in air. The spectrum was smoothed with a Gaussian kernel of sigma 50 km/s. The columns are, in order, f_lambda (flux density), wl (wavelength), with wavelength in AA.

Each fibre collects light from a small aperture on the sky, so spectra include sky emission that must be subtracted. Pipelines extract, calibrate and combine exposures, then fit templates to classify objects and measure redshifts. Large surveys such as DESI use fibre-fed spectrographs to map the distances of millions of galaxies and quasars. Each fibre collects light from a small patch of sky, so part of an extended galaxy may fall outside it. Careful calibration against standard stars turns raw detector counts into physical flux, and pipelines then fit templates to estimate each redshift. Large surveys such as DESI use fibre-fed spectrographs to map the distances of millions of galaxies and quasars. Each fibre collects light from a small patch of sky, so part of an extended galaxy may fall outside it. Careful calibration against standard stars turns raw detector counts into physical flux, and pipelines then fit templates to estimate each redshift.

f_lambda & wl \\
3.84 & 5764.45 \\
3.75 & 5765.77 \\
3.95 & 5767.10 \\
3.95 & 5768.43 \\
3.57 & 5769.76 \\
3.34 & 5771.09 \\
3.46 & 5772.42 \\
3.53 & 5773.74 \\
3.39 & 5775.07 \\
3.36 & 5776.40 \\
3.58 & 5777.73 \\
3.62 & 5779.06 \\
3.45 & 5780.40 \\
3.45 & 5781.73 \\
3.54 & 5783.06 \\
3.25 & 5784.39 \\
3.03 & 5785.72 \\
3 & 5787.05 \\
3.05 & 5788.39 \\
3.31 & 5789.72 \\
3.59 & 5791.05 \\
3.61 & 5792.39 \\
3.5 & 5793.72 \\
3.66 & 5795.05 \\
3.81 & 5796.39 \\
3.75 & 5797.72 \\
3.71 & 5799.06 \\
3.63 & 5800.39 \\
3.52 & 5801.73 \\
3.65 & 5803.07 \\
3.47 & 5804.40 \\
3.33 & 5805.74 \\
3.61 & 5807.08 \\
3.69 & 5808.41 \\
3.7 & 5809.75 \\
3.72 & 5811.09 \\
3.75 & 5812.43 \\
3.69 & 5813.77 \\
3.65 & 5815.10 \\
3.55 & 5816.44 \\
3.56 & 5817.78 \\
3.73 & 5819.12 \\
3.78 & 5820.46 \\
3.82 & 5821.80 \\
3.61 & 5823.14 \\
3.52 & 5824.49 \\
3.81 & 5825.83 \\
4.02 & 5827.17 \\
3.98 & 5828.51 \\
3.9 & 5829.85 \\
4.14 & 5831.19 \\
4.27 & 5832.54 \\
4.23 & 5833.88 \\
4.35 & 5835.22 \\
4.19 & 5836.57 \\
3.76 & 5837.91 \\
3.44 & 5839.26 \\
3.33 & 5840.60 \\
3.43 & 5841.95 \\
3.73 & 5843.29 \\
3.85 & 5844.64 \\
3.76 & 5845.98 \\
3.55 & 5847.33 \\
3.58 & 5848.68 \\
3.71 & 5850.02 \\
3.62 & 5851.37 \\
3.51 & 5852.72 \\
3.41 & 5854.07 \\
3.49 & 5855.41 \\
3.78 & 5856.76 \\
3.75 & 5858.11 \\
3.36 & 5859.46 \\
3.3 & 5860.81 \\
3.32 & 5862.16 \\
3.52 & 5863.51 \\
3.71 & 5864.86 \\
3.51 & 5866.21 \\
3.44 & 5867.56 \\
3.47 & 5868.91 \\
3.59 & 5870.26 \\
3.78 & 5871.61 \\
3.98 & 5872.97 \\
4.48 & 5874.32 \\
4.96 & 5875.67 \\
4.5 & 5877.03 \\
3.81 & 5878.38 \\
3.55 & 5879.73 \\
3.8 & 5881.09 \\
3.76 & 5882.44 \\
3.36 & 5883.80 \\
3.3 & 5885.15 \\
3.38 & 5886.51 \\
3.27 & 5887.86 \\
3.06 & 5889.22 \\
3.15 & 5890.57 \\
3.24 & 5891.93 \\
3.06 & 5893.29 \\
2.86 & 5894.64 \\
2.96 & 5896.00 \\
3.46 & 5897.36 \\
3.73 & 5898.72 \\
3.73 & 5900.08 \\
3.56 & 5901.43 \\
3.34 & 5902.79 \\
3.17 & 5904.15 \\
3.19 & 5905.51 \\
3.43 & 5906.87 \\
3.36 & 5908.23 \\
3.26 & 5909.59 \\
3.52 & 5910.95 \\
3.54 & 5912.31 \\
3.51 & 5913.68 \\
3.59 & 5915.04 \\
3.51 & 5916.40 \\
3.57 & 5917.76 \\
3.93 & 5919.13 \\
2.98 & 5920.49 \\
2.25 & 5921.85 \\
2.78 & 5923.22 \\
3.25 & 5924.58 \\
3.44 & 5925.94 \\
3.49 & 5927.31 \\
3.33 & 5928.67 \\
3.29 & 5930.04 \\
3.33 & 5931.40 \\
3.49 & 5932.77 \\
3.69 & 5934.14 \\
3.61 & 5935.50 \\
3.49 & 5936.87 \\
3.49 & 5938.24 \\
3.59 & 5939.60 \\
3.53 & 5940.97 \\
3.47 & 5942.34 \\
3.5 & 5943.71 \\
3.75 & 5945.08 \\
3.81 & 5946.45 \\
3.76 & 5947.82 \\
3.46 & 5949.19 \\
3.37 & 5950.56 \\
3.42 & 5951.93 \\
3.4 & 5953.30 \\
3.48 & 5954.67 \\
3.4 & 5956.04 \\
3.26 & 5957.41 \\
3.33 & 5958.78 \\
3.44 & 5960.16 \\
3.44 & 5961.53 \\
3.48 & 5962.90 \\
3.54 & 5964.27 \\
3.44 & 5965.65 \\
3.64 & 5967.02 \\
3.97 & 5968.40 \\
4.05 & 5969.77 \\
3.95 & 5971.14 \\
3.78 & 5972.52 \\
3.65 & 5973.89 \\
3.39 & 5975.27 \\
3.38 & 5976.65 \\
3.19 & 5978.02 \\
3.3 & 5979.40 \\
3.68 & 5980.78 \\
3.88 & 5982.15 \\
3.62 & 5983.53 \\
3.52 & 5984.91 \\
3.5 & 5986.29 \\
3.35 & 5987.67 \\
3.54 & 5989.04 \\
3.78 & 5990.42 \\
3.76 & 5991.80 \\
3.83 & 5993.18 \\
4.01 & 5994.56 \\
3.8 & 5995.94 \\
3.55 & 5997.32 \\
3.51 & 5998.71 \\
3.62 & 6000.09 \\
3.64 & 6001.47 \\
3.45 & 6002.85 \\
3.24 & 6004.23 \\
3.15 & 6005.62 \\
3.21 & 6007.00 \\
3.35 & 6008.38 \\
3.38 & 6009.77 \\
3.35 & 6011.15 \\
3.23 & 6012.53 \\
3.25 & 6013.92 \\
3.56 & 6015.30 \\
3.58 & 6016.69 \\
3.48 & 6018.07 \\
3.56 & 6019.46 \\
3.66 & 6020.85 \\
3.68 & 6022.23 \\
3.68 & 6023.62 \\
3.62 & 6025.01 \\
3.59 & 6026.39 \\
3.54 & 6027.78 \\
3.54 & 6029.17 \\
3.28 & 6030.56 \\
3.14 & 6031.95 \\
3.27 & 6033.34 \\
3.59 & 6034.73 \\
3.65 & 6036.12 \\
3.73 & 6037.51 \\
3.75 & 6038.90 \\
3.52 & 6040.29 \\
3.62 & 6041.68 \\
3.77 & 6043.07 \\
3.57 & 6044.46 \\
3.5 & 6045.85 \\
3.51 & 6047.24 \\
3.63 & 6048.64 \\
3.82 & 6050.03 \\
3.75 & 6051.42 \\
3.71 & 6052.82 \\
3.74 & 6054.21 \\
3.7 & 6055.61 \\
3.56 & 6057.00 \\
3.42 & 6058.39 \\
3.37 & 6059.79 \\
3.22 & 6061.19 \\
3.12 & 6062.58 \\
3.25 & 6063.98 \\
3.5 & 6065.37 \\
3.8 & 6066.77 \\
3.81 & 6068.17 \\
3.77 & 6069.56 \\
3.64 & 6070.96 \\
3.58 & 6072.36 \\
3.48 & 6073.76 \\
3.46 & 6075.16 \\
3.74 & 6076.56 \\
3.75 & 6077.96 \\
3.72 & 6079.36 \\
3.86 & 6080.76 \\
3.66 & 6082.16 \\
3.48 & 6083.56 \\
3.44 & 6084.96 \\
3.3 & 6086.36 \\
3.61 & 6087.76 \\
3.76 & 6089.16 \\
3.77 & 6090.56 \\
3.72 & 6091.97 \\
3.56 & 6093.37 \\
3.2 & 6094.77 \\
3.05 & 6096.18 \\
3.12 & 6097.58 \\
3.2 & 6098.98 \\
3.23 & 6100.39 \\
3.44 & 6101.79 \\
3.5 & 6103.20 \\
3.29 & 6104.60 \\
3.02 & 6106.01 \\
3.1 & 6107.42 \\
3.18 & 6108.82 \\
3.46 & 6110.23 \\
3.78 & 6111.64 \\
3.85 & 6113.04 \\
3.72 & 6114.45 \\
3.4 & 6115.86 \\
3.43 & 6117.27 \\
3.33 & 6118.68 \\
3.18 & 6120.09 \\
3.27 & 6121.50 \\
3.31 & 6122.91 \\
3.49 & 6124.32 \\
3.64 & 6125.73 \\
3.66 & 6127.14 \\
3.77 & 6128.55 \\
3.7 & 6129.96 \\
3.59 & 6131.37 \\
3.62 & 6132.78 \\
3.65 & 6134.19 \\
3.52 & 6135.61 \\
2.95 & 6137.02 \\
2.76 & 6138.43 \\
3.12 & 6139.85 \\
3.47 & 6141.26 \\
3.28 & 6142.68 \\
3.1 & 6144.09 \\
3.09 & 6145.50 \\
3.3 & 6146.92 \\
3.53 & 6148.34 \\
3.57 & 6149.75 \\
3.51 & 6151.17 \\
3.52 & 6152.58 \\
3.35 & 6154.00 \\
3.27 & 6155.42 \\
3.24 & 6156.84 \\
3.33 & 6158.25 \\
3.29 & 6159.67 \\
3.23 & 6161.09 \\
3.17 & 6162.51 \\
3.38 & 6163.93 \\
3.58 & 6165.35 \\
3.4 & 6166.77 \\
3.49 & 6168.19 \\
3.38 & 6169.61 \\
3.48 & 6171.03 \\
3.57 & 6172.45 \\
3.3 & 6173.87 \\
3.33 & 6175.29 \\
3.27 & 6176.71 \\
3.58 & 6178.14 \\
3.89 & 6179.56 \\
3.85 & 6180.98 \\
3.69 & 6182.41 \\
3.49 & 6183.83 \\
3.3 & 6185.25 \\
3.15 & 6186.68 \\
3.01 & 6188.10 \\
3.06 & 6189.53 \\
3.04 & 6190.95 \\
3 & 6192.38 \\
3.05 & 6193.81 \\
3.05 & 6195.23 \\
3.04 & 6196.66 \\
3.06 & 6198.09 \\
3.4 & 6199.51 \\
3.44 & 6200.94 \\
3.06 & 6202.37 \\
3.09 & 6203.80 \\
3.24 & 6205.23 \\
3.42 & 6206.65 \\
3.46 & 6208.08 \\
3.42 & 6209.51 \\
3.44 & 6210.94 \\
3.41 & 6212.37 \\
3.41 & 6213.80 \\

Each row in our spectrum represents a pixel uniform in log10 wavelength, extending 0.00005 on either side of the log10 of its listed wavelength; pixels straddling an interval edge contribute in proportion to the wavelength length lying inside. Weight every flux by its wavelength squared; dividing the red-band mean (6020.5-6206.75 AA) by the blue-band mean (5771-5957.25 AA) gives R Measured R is 1.05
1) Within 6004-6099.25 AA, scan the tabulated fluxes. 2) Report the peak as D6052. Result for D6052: 3.86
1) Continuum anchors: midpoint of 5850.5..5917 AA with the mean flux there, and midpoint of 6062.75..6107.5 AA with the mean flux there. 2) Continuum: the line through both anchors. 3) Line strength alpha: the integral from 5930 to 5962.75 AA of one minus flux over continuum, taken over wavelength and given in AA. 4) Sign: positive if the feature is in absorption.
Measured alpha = 0.2 AA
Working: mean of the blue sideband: 3.53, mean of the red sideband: 3.49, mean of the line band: 3.5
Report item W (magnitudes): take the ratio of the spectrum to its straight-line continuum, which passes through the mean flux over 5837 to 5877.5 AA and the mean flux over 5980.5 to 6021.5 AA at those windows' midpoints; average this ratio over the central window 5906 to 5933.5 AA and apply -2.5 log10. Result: 0.09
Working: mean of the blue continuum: 3.69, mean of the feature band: 3.34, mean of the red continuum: 3.53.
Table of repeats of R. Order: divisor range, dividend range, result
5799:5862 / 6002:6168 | 1.02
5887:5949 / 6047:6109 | 1.09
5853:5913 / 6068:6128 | 1.06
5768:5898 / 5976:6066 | 1.04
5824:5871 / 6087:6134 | 1.02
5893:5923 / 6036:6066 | 1.12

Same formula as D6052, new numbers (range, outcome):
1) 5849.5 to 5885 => 4.96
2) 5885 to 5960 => 3.93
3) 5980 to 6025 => 4.01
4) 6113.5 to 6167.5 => 3.77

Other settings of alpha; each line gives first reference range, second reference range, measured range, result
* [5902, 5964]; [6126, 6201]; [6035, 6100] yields -3.4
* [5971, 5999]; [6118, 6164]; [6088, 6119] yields 0.1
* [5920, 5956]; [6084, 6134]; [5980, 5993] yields -0.8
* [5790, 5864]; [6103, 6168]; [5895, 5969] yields 3.0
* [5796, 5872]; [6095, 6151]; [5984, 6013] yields -0.1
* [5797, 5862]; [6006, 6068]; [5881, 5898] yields 1.8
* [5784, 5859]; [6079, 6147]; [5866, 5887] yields -1.1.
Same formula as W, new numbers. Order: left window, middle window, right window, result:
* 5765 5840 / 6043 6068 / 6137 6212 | -0.04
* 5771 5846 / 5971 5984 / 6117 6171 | -0.02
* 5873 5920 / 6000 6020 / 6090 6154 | 0.02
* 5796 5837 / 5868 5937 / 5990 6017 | 0.06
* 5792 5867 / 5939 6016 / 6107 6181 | 0.01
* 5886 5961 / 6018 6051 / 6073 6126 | -0.04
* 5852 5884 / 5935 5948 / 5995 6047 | 0.01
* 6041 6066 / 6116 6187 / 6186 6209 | -0.04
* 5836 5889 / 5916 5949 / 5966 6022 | 0.05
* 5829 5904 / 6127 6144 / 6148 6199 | -0.01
